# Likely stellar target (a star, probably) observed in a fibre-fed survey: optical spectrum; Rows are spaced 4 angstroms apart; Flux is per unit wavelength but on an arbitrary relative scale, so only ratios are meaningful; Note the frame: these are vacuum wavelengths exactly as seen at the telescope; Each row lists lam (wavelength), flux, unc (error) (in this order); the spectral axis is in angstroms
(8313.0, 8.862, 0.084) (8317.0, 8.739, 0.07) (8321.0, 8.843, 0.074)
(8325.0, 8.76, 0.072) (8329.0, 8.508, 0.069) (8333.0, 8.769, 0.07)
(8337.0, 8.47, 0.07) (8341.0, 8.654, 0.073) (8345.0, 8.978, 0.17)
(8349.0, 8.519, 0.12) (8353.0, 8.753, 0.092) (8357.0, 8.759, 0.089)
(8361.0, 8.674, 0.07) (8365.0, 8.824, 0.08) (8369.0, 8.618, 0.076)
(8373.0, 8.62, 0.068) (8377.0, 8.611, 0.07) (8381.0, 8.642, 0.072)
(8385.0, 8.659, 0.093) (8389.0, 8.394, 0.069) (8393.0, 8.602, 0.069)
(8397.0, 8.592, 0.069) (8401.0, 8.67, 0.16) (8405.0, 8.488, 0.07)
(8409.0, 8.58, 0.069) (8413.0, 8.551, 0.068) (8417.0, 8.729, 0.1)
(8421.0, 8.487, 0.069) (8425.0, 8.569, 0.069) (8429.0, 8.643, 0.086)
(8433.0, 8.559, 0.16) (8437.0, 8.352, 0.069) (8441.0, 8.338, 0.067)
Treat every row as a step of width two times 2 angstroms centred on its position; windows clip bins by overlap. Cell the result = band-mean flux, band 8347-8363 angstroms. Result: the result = 8.68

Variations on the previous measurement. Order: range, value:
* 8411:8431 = 8.6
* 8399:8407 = 8.58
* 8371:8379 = 8.62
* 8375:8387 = 8.64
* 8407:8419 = 8.62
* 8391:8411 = 8.59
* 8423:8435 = 8.59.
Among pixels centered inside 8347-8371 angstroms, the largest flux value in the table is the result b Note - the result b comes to 8.824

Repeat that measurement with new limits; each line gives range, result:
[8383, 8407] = 8.67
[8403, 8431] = 8.729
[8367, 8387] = 8.659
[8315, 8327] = 8.843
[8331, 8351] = 8.978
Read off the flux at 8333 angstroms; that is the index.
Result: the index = 8.769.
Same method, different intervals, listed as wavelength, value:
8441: 8.338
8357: 8.759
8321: 8.843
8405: 8.488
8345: 8.978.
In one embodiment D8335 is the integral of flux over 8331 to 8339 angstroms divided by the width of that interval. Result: 8.62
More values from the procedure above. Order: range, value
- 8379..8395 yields 8.57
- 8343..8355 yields 8.75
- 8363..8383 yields 8.66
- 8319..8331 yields 8.7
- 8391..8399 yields 8.6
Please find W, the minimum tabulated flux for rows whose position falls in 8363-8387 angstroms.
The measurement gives 8.611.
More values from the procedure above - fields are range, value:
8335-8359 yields 8.47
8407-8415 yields 8.551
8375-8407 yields 8.394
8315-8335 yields 8.508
